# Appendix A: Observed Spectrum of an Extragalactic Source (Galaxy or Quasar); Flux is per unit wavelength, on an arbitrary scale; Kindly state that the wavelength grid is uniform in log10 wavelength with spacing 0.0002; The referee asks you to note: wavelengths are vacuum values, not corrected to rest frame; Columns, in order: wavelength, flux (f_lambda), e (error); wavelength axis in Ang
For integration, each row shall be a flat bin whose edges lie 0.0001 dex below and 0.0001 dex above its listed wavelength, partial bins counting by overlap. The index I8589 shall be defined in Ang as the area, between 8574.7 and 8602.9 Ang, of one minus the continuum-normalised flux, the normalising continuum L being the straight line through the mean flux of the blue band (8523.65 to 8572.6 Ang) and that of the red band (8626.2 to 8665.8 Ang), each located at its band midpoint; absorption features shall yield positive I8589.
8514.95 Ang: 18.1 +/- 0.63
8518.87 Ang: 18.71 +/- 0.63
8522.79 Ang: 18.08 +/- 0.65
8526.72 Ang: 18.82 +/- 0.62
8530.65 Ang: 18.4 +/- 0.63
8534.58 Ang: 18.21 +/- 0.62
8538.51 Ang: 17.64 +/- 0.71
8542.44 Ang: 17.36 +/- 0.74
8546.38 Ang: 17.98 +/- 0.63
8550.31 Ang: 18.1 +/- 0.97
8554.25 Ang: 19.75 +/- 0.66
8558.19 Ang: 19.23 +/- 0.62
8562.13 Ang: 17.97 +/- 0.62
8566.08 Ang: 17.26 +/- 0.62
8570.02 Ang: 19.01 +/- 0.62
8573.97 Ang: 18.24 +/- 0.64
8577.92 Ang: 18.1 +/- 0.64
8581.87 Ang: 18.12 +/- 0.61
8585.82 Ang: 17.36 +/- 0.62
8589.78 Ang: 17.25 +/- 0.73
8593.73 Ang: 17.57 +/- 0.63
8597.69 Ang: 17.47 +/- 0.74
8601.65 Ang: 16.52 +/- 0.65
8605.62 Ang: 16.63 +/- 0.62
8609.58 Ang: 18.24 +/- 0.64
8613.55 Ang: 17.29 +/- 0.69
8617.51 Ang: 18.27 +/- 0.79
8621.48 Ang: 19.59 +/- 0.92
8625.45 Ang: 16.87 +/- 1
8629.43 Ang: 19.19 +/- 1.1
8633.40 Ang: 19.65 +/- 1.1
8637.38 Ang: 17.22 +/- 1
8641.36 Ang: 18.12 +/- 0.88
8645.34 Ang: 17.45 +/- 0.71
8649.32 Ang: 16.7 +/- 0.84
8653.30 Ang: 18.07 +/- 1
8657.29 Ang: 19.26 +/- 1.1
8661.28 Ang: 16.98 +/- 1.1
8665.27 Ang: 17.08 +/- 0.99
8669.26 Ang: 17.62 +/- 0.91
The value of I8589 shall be 0.97 Ang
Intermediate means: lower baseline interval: 18.3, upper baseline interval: 18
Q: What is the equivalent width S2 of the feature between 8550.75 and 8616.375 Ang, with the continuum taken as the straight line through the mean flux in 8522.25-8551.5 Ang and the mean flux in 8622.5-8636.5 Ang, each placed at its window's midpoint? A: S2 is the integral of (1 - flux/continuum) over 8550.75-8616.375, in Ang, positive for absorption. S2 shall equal 1.5 Ang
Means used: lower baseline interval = 18.1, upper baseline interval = 18.5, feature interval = 17.9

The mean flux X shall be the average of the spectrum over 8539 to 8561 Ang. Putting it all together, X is 18.4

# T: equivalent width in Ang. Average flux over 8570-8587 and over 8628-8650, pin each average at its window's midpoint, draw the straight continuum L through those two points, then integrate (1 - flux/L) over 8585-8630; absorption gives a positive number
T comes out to 1.14 Ang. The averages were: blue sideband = 18.1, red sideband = 18.1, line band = 17.6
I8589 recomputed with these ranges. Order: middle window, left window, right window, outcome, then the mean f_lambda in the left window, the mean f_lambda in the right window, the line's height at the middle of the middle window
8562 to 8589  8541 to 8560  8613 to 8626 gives 0.6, 18.5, 18.2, 18.4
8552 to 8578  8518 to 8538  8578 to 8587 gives -0.7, 18.4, 17.9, 18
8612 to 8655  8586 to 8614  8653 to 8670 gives -1.2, 17.3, 17.8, 17.6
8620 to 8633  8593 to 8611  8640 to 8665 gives -0.9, 17.2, 17.7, 17.5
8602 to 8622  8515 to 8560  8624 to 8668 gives 0.3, 18.4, 17.9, 18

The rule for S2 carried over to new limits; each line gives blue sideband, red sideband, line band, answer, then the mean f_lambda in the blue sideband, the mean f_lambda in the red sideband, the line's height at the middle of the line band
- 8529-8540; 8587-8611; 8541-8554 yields -0.1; 18.1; 17.3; 17.9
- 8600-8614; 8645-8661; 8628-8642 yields -0.8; 17.2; 17.8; 17.6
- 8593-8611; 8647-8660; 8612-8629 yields -0.6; 17.2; 17.9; 17.5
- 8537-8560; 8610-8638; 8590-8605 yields 1.0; 18.4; 18.3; 18.3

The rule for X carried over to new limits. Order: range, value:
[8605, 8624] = 18.1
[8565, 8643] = 17.9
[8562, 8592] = 17.9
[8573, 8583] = 18.1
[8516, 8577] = 18.3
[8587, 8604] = 17.2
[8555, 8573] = 18.5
